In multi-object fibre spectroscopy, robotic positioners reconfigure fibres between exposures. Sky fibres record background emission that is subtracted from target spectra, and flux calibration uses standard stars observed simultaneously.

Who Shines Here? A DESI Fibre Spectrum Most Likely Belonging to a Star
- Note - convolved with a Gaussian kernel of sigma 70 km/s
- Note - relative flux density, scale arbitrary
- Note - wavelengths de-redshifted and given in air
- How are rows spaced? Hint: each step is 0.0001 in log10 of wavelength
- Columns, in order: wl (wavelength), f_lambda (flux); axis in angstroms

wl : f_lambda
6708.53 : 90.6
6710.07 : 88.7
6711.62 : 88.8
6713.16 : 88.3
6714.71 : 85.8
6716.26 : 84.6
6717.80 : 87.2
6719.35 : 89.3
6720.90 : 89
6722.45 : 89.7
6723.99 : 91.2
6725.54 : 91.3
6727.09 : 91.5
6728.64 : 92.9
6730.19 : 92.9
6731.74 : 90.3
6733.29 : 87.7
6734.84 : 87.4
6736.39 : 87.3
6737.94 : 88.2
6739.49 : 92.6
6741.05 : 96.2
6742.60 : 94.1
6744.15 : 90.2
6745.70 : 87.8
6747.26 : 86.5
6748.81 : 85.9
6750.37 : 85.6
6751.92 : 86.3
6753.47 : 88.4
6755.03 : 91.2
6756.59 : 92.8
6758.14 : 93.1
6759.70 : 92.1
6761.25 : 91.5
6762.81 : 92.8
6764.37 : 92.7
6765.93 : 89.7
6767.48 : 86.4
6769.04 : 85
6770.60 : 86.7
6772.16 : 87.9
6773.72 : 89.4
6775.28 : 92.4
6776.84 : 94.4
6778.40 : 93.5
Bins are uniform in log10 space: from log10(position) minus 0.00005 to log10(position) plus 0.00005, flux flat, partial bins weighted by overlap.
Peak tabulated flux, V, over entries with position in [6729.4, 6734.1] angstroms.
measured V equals 92.9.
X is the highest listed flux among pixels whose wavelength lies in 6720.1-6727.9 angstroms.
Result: 91.5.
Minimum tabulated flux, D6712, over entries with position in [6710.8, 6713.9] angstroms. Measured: 88.3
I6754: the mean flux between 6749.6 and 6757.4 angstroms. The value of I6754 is 89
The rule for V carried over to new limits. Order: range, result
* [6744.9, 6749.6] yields 87.8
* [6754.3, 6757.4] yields 92.8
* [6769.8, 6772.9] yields 87.9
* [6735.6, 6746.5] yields 96.2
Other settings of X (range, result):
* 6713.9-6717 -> 85.8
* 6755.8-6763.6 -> 93.1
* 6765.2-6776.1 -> 92.4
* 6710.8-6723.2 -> 89.7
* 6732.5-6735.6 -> 87.7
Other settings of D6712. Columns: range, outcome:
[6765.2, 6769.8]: 85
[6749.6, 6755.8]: 85.6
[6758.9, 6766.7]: 89.7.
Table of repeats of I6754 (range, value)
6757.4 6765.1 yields 92.4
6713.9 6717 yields 85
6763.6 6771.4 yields 88.1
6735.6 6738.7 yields 87.8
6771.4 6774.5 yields 88.6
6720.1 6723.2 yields 89.2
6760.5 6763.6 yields 92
